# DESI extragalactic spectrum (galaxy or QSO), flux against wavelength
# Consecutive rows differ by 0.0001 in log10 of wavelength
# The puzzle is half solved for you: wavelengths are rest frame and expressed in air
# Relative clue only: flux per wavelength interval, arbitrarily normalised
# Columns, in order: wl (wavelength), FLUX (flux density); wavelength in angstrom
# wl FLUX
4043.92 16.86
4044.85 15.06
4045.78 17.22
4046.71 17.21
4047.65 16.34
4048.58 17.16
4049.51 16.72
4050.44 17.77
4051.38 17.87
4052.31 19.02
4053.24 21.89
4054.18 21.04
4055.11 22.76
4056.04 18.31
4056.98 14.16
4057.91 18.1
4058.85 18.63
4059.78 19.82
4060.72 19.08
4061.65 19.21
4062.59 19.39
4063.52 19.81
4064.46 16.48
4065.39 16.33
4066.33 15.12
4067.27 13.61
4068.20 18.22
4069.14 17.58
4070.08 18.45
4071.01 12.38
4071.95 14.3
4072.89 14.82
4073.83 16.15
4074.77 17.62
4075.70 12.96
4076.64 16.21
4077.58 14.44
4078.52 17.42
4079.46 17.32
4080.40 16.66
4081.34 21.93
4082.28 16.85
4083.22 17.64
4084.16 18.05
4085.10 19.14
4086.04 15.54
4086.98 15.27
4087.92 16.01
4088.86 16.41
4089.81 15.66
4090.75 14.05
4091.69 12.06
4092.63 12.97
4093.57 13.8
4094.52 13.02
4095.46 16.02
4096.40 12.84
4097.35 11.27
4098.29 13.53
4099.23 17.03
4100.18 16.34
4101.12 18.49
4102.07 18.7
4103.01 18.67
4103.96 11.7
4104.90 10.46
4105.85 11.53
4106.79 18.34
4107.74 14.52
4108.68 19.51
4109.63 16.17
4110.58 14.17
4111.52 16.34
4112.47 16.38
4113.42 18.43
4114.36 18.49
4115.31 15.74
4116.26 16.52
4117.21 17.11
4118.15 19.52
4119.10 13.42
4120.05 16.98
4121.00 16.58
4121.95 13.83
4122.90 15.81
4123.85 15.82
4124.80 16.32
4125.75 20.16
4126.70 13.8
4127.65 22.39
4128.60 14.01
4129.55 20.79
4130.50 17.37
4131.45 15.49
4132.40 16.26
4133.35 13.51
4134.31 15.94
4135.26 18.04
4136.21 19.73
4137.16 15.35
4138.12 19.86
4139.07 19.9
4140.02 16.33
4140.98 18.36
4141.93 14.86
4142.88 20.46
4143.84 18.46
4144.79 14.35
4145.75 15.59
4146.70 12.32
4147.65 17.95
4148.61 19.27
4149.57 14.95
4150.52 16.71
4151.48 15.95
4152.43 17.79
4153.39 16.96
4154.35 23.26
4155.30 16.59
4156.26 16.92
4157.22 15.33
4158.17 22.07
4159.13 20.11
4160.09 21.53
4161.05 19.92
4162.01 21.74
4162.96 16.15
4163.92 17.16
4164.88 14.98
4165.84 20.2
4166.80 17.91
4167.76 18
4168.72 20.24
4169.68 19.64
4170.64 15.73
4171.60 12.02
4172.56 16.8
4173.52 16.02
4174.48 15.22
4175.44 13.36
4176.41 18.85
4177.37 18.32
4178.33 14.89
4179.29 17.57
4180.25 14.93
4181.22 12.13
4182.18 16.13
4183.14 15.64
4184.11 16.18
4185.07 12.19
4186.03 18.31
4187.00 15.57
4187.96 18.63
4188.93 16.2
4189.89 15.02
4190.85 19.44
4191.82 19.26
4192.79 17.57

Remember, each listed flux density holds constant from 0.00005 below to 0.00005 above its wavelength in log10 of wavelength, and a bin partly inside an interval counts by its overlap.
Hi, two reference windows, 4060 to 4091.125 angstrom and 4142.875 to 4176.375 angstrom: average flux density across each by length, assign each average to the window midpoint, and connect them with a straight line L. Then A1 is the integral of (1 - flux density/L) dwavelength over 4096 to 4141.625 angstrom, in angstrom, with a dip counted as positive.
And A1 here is 1.8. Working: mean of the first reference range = 16.7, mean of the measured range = 16.4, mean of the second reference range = 17.4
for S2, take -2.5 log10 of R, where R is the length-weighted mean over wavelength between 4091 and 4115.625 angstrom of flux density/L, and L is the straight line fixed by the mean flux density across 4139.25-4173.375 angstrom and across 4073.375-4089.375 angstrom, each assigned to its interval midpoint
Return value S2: 0.12 mag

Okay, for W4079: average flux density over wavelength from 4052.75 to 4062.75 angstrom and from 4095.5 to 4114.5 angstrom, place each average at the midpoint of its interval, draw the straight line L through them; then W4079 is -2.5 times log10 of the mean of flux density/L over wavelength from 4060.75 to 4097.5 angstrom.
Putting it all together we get 0.103 mag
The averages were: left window 19.3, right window 15.6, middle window 16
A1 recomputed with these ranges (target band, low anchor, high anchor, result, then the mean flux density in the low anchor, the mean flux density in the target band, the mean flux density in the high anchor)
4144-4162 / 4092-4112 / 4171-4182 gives -2.9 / 15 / 17.8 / 15.5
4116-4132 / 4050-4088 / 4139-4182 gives 0.5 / 17.4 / 16.8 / 17.3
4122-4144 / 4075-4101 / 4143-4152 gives -1.5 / 15.6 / 17.3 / 16.4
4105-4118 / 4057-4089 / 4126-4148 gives 0.5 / 16.9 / 16.3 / 17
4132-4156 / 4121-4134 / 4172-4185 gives -1.3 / 16.6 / 17.1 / 15.7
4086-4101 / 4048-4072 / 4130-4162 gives 2.7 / 17.9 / 14.6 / 17.6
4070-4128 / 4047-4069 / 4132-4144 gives 5.9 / 18.1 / 15.9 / 17.4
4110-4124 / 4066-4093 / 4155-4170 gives 0.7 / 16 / 16.4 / 18.7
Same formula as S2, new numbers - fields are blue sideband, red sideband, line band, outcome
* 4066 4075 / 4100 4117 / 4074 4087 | -0.07 mag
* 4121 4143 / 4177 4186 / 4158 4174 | -0.14 mag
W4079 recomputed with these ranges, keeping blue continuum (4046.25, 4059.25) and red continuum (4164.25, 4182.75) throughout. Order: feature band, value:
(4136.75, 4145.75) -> -0.03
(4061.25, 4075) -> 0.09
